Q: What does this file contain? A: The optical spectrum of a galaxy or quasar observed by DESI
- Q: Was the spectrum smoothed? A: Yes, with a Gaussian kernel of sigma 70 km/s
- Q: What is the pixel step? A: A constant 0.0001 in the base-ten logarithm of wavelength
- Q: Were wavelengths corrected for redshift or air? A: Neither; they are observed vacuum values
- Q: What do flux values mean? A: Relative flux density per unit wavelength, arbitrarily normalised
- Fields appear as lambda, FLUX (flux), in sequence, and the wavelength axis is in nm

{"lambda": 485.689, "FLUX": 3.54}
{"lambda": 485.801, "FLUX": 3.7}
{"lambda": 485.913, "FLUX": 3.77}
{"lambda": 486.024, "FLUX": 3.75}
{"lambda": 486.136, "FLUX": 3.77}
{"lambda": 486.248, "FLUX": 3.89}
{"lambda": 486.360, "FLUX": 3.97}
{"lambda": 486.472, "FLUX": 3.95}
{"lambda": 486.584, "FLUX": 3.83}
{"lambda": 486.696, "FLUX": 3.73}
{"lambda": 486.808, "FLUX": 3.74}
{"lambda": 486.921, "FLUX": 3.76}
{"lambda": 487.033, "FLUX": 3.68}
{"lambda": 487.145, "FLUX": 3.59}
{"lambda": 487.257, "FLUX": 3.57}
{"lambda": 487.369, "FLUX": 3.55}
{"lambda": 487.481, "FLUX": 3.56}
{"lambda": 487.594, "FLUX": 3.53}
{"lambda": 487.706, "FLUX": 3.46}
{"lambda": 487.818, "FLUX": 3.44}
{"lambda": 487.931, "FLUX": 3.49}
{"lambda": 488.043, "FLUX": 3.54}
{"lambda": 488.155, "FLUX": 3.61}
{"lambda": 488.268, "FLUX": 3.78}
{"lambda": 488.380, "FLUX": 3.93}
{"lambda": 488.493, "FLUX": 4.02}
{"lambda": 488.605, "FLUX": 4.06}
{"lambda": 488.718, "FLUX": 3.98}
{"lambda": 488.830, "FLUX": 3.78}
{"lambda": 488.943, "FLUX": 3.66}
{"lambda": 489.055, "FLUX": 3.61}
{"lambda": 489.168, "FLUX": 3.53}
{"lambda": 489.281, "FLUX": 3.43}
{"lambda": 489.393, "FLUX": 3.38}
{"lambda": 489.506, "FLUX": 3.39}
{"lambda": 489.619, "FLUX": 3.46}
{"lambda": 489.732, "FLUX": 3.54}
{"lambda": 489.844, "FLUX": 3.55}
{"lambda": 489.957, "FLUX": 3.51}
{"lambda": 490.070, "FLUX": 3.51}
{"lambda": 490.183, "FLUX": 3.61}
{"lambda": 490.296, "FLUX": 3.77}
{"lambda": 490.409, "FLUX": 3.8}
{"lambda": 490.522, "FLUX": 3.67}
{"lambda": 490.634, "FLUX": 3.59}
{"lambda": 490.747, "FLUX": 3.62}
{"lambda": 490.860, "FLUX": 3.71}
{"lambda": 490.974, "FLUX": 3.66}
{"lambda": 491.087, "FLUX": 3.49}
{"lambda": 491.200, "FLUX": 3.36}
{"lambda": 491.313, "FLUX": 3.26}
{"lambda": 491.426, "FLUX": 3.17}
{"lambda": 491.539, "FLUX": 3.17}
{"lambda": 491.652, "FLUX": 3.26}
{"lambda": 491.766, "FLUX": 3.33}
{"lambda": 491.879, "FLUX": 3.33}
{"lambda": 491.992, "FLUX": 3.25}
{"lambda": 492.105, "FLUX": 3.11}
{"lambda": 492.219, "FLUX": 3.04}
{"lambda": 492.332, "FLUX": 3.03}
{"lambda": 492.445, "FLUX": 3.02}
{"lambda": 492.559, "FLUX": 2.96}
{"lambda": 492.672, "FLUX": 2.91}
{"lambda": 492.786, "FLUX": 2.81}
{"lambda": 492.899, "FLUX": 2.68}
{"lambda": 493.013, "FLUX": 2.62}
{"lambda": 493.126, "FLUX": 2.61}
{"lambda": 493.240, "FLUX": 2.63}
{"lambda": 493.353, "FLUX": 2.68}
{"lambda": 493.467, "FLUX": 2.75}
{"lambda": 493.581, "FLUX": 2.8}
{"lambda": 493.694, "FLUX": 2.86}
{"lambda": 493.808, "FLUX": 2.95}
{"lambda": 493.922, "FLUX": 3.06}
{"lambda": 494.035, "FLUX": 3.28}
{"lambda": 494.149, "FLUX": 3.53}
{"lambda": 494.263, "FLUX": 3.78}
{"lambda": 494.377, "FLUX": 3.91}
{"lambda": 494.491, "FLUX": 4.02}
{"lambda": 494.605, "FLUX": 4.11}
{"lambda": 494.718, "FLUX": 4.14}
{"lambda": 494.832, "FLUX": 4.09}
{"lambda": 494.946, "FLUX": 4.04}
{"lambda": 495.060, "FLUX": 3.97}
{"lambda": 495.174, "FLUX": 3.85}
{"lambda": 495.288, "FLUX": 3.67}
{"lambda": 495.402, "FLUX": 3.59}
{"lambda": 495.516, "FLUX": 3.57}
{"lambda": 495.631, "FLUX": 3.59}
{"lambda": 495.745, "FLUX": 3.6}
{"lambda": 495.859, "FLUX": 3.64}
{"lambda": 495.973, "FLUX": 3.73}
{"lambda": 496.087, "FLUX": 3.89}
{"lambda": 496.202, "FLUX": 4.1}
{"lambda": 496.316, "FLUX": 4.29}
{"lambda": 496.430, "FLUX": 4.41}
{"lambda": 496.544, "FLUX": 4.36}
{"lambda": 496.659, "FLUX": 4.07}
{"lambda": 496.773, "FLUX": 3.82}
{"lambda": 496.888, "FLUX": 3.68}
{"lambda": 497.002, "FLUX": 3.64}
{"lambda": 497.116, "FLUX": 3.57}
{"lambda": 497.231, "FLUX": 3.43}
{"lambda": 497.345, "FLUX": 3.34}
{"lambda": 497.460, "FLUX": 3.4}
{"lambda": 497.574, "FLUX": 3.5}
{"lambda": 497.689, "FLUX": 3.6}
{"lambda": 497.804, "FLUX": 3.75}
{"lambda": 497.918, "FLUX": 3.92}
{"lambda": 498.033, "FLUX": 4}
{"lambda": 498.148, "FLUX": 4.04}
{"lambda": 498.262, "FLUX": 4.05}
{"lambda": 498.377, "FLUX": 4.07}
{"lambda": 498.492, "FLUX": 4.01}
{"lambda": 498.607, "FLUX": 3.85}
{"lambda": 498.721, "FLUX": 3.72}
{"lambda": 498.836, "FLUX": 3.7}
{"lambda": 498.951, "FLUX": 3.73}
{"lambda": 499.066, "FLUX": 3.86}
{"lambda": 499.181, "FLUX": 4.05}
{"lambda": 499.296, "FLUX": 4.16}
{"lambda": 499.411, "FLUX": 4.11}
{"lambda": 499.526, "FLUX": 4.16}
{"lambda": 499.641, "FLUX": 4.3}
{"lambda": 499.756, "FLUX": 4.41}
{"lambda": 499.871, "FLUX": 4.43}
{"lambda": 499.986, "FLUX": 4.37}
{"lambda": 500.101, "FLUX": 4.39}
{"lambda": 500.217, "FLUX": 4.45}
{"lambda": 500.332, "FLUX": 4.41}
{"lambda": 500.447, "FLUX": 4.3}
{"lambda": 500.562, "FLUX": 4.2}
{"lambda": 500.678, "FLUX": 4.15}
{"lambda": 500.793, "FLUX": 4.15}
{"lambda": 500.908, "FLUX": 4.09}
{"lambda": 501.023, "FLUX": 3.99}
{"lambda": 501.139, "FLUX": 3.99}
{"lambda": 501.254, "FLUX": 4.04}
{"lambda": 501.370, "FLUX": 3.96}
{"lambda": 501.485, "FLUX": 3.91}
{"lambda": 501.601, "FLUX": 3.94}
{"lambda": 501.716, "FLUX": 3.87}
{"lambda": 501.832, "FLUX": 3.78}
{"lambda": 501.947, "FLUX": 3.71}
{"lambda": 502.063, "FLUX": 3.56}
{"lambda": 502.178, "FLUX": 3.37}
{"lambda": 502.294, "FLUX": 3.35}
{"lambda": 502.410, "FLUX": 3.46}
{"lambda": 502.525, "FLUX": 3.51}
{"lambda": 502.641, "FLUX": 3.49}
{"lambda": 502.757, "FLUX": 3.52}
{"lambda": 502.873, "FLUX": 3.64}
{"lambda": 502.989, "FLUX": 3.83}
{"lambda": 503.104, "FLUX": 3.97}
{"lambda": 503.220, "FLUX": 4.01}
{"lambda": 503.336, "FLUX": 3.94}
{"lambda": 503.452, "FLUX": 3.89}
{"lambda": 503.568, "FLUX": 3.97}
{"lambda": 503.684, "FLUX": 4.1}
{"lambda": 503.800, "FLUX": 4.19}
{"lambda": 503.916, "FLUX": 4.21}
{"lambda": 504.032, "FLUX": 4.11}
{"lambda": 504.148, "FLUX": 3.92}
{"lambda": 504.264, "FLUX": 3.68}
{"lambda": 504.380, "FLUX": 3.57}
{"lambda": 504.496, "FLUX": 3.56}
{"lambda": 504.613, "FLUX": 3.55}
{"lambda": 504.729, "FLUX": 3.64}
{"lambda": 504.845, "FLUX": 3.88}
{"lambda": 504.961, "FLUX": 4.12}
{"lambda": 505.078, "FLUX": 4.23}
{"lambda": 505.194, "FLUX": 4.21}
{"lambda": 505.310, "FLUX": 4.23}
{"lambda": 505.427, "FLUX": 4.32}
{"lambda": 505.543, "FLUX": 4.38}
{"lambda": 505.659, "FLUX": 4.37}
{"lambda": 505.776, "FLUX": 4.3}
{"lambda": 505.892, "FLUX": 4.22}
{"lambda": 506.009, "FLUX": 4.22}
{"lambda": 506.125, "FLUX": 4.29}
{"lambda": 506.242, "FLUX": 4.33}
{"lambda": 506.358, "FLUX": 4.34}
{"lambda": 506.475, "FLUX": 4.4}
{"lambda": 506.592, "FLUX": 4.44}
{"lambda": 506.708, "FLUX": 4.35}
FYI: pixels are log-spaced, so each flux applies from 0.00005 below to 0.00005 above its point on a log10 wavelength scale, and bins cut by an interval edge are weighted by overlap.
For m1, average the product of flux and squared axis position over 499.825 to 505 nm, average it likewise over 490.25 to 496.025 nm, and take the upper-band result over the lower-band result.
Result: 1.20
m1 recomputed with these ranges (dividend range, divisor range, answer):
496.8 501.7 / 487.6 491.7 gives 1.15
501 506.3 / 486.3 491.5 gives 1.15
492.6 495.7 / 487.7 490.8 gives 0.94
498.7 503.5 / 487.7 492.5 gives 1.18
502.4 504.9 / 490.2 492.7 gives 1.19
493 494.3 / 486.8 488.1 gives 0.85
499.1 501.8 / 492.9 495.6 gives 1.25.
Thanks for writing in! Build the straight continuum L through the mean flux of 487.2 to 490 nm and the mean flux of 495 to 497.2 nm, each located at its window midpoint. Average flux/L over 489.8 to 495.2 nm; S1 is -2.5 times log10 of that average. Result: 0.12 mag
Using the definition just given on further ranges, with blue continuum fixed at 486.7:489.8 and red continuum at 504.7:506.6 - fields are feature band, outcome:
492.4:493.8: 0.34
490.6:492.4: 0.13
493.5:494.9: 0.09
